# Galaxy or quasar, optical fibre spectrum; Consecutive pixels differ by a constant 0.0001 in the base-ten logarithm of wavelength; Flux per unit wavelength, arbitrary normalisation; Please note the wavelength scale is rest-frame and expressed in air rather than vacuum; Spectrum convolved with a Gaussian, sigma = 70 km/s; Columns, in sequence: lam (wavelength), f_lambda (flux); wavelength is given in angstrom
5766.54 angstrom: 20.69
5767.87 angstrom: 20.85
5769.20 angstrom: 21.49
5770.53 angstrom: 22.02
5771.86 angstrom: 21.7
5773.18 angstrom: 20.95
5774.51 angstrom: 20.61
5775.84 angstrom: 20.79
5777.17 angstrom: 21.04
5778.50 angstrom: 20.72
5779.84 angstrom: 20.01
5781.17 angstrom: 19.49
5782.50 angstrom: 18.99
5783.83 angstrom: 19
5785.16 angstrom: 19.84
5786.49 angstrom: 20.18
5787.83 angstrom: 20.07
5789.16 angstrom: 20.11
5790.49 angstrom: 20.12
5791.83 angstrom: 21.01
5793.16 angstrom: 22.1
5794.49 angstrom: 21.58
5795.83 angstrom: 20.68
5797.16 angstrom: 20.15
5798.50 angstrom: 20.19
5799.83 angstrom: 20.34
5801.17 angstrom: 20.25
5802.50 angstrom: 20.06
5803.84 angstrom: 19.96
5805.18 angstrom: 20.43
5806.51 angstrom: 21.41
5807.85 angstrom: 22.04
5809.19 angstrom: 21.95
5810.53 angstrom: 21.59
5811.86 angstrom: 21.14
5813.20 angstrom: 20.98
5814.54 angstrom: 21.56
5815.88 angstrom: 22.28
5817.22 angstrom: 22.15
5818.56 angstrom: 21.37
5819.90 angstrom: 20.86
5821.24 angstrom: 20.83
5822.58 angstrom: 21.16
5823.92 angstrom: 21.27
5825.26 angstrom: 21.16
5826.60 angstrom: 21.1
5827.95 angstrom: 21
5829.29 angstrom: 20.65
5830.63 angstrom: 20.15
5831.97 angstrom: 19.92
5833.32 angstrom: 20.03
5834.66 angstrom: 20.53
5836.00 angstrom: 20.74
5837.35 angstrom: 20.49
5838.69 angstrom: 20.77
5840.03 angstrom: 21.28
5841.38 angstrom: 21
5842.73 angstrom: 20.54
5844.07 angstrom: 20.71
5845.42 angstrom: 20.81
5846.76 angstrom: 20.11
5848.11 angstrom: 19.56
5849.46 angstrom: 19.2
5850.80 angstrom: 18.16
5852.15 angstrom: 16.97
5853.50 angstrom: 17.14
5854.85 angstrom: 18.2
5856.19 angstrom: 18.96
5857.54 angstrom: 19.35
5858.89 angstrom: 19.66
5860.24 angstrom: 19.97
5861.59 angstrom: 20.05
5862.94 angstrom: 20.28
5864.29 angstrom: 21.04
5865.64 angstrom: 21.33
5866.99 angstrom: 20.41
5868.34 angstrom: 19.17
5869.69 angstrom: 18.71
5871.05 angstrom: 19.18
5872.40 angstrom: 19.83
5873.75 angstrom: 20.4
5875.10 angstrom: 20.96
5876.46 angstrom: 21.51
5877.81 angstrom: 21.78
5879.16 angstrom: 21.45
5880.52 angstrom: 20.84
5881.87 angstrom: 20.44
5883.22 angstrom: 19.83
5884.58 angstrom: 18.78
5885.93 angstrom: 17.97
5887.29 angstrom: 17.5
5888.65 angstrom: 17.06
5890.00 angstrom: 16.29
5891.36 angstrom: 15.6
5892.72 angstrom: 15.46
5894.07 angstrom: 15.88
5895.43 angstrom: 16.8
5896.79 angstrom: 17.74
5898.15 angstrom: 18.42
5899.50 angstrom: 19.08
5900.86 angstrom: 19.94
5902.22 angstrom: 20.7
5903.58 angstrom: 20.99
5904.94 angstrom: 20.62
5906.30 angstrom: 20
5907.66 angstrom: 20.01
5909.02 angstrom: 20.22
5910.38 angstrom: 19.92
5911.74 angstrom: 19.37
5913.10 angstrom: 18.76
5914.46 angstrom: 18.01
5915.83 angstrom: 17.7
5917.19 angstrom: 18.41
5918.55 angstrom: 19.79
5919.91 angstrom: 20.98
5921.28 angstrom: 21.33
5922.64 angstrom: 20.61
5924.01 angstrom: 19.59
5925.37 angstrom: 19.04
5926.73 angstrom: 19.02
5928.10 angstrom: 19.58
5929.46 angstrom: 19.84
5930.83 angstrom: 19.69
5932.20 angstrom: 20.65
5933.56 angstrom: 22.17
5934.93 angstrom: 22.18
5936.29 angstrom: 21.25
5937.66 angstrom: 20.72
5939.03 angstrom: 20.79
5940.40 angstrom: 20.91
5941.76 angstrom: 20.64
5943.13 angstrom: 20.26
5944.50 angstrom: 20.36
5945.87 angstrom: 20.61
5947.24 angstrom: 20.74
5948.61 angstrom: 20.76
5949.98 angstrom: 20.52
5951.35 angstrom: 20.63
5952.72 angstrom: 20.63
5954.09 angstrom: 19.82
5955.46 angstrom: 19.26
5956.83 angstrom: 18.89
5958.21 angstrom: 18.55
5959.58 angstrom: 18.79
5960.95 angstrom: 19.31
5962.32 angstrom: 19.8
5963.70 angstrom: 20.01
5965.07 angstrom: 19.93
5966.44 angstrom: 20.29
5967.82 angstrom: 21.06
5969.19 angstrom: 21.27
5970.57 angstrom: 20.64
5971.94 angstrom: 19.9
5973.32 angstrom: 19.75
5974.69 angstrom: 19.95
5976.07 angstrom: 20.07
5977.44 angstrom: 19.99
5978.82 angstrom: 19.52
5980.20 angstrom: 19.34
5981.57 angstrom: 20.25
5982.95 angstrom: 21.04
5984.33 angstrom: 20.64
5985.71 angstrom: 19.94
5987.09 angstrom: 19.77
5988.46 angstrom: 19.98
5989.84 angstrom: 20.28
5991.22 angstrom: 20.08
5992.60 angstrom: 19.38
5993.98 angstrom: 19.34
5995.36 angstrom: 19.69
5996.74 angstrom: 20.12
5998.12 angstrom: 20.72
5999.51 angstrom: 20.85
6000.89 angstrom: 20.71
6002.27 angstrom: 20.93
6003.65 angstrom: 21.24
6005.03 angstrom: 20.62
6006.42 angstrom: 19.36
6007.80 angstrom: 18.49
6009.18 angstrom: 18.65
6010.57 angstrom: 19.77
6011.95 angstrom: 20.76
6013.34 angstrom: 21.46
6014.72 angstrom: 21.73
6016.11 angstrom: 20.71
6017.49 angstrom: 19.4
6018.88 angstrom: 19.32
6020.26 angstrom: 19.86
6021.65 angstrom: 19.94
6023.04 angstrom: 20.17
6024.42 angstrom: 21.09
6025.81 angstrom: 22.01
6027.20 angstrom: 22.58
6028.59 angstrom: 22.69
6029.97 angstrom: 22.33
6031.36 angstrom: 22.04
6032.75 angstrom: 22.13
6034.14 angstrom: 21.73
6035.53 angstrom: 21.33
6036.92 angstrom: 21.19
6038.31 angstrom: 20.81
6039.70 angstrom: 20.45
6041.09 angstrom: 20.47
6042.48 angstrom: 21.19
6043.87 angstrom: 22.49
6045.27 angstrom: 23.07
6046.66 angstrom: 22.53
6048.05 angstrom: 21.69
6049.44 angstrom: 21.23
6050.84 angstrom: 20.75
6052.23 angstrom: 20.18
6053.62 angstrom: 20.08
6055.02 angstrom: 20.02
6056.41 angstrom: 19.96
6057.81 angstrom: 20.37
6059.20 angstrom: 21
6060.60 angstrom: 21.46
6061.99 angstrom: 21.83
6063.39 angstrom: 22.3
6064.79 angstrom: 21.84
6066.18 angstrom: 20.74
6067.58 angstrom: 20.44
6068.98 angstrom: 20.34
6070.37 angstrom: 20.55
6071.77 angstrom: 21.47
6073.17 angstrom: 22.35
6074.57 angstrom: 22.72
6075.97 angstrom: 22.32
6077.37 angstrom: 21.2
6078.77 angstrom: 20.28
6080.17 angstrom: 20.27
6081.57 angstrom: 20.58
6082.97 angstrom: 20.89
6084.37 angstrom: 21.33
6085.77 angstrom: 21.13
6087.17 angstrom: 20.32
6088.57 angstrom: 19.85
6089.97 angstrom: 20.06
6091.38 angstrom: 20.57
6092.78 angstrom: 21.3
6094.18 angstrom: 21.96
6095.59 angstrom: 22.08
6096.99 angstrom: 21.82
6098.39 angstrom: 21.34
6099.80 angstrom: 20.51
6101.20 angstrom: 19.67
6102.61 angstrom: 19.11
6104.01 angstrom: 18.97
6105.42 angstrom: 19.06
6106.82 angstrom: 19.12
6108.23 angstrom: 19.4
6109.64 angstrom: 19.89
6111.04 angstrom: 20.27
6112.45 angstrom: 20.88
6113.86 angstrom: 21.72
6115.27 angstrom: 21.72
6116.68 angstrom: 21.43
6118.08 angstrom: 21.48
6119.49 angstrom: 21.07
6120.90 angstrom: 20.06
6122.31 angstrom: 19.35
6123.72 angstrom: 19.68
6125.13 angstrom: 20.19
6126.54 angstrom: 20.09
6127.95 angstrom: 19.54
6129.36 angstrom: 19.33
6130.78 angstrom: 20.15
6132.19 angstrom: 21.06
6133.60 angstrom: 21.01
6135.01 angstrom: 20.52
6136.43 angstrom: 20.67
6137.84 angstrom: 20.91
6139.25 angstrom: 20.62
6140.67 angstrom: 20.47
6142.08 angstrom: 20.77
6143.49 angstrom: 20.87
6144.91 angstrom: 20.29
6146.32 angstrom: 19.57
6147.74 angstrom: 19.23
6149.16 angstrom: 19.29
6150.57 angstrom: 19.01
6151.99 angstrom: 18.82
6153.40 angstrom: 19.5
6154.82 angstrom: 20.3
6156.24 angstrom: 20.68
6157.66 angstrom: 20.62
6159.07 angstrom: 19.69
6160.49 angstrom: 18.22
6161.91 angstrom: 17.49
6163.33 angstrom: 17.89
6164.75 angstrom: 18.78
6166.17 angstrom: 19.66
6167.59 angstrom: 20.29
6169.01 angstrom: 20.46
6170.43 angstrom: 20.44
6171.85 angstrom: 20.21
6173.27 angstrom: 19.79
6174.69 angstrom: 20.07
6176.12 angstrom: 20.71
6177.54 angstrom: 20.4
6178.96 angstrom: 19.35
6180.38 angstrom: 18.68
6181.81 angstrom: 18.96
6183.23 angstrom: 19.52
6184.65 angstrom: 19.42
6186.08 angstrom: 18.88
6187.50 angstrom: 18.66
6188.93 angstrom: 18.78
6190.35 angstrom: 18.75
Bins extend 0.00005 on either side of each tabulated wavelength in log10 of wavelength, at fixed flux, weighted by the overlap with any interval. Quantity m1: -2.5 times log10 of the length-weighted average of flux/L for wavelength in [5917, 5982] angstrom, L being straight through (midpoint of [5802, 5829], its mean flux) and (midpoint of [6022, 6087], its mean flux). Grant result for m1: 0.06 mag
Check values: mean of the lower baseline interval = 21.2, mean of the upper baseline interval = 21.3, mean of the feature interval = 20.2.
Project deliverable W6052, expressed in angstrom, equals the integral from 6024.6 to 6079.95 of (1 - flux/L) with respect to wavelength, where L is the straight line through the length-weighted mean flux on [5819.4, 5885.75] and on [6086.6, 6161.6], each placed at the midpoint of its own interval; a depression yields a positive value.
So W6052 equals -3.2 angstrom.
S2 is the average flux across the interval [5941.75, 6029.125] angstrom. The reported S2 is 20.2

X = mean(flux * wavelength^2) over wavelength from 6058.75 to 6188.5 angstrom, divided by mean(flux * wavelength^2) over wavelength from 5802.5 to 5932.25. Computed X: 1.11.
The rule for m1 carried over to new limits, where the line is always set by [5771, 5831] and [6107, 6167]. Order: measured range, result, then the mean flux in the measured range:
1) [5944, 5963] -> 0.03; 19.9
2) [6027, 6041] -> -0.07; 21.6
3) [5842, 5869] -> 0.06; 19.6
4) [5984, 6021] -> 0.01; 20.1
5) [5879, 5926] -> 0.09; 19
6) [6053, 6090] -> -0.04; 21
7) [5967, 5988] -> 0.01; 20.2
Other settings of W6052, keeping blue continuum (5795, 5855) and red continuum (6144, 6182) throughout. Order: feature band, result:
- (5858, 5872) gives 0.3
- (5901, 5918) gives 0.6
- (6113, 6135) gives -0.9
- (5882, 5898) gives 2.4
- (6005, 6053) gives -2.5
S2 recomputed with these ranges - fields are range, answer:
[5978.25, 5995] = 20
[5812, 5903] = 19.8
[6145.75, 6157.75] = 19.6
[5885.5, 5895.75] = 16.5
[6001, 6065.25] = 21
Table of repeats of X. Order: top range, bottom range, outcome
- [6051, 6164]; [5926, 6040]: 1.04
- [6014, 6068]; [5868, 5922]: 1.16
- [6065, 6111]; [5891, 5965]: 1.11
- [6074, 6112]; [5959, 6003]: 1.06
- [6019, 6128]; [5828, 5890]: 1.13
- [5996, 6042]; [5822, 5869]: 1.10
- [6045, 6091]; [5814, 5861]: 1.12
